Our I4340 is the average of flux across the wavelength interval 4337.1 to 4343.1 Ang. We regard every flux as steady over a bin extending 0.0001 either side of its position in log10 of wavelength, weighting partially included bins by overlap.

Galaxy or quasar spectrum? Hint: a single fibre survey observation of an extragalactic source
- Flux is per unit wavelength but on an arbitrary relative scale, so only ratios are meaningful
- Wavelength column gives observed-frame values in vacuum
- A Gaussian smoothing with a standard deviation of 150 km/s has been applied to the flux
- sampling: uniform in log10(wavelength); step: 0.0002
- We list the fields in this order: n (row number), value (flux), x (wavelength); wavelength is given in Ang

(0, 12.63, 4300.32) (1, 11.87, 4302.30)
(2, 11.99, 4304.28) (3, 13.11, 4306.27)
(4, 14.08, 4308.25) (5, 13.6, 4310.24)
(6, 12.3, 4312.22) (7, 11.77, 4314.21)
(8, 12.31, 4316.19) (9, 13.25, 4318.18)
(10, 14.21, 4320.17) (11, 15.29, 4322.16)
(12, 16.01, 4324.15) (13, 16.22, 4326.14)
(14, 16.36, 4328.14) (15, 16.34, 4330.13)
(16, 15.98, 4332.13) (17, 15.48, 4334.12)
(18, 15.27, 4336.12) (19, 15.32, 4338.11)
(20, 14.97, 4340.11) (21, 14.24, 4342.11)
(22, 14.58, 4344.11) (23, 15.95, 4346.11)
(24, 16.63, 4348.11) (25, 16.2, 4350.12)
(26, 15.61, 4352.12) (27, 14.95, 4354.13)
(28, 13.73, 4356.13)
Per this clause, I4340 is 14.9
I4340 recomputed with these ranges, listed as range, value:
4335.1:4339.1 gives 15.3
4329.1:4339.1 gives 15.7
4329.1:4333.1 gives 16.2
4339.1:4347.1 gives 14.9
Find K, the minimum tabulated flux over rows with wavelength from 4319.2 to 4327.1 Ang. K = 14.21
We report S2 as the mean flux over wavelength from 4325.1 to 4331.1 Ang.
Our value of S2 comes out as 16.3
